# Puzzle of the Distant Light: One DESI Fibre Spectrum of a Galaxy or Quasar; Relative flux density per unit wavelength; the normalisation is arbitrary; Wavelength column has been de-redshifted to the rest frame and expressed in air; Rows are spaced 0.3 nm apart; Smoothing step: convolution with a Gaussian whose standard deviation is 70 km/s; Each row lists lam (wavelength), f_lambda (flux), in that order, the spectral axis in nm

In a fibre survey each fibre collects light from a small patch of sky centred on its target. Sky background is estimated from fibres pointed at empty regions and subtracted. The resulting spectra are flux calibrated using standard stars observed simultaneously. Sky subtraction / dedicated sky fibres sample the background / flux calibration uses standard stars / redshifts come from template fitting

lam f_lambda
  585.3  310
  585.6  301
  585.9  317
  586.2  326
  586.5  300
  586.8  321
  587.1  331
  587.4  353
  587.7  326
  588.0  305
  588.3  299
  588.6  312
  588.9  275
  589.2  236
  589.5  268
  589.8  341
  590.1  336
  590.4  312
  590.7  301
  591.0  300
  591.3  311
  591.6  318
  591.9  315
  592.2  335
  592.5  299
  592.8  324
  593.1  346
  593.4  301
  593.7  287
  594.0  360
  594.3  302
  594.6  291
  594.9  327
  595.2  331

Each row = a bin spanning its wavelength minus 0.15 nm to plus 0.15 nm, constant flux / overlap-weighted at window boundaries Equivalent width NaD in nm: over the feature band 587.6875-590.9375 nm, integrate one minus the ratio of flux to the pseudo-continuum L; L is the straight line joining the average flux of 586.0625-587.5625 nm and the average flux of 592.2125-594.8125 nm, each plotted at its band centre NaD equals 0.22 nm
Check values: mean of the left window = 326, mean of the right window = 315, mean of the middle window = 300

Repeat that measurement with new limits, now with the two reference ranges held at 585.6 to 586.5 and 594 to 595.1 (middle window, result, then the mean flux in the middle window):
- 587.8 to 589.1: 0.08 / 296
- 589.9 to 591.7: 0.01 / 314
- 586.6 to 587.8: -0.07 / 332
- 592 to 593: -0.02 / 320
